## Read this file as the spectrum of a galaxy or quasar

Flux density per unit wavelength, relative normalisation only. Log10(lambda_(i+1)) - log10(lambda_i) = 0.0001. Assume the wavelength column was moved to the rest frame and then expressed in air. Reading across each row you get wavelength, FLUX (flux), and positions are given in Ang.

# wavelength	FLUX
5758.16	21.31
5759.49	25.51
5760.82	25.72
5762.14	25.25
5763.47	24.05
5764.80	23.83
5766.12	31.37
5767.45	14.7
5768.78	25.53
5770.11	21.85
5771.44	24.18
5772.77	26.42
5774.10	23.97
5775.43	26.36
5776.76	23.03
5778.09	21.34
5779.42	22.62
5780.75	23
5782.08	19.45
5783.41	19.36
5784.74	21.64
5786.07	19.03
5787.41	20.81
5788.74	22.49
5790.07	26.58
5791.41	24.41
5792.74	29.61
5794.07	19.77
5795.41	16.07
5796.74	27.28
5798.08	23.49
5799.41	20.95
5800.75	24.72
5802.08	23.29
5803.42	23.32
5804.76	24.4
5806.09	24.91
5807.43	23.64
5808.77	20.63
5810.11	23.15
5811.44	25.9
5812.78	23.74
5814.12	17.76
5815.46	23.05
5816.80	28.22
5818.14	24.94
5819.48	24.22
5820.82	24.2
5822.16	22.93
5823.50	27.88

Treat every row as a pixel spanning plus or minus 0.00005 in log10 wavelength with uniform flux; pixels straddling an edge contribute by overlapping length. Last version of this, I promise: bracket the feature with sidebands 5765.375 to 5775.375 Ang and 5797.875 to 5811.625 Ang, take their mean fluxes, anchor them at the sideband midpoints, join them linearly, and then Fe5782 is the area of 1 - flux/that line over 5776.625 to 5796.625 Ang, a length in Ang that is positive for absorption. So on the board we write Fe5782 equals 1.5 Ang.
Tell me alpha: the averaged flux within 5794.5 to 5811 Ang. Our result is 23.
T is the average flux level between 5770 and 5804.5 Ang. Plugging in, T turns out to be 22.9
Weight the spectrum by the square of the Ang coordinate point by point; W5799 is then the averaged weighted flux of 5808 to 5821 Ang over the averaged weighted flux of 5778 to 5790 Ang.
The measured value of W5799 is 1.11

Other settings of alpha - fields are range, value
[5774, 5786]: 22.1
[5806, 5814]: 23.2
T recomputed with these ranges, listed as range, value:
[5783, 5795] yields 22.6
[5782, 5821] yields 23.1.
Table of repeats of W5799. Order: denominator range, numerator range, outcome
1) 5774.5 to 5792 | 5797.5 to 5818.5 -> 1.06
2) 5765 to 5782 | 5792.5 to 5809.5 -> 0.99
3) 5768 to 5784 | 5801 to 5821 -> 1.04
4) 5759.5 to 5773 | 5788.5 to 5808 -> 0.99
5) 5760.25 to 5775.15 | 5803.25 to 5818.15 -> 0.99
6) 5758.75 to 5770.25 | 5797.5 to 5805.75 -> 0.98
